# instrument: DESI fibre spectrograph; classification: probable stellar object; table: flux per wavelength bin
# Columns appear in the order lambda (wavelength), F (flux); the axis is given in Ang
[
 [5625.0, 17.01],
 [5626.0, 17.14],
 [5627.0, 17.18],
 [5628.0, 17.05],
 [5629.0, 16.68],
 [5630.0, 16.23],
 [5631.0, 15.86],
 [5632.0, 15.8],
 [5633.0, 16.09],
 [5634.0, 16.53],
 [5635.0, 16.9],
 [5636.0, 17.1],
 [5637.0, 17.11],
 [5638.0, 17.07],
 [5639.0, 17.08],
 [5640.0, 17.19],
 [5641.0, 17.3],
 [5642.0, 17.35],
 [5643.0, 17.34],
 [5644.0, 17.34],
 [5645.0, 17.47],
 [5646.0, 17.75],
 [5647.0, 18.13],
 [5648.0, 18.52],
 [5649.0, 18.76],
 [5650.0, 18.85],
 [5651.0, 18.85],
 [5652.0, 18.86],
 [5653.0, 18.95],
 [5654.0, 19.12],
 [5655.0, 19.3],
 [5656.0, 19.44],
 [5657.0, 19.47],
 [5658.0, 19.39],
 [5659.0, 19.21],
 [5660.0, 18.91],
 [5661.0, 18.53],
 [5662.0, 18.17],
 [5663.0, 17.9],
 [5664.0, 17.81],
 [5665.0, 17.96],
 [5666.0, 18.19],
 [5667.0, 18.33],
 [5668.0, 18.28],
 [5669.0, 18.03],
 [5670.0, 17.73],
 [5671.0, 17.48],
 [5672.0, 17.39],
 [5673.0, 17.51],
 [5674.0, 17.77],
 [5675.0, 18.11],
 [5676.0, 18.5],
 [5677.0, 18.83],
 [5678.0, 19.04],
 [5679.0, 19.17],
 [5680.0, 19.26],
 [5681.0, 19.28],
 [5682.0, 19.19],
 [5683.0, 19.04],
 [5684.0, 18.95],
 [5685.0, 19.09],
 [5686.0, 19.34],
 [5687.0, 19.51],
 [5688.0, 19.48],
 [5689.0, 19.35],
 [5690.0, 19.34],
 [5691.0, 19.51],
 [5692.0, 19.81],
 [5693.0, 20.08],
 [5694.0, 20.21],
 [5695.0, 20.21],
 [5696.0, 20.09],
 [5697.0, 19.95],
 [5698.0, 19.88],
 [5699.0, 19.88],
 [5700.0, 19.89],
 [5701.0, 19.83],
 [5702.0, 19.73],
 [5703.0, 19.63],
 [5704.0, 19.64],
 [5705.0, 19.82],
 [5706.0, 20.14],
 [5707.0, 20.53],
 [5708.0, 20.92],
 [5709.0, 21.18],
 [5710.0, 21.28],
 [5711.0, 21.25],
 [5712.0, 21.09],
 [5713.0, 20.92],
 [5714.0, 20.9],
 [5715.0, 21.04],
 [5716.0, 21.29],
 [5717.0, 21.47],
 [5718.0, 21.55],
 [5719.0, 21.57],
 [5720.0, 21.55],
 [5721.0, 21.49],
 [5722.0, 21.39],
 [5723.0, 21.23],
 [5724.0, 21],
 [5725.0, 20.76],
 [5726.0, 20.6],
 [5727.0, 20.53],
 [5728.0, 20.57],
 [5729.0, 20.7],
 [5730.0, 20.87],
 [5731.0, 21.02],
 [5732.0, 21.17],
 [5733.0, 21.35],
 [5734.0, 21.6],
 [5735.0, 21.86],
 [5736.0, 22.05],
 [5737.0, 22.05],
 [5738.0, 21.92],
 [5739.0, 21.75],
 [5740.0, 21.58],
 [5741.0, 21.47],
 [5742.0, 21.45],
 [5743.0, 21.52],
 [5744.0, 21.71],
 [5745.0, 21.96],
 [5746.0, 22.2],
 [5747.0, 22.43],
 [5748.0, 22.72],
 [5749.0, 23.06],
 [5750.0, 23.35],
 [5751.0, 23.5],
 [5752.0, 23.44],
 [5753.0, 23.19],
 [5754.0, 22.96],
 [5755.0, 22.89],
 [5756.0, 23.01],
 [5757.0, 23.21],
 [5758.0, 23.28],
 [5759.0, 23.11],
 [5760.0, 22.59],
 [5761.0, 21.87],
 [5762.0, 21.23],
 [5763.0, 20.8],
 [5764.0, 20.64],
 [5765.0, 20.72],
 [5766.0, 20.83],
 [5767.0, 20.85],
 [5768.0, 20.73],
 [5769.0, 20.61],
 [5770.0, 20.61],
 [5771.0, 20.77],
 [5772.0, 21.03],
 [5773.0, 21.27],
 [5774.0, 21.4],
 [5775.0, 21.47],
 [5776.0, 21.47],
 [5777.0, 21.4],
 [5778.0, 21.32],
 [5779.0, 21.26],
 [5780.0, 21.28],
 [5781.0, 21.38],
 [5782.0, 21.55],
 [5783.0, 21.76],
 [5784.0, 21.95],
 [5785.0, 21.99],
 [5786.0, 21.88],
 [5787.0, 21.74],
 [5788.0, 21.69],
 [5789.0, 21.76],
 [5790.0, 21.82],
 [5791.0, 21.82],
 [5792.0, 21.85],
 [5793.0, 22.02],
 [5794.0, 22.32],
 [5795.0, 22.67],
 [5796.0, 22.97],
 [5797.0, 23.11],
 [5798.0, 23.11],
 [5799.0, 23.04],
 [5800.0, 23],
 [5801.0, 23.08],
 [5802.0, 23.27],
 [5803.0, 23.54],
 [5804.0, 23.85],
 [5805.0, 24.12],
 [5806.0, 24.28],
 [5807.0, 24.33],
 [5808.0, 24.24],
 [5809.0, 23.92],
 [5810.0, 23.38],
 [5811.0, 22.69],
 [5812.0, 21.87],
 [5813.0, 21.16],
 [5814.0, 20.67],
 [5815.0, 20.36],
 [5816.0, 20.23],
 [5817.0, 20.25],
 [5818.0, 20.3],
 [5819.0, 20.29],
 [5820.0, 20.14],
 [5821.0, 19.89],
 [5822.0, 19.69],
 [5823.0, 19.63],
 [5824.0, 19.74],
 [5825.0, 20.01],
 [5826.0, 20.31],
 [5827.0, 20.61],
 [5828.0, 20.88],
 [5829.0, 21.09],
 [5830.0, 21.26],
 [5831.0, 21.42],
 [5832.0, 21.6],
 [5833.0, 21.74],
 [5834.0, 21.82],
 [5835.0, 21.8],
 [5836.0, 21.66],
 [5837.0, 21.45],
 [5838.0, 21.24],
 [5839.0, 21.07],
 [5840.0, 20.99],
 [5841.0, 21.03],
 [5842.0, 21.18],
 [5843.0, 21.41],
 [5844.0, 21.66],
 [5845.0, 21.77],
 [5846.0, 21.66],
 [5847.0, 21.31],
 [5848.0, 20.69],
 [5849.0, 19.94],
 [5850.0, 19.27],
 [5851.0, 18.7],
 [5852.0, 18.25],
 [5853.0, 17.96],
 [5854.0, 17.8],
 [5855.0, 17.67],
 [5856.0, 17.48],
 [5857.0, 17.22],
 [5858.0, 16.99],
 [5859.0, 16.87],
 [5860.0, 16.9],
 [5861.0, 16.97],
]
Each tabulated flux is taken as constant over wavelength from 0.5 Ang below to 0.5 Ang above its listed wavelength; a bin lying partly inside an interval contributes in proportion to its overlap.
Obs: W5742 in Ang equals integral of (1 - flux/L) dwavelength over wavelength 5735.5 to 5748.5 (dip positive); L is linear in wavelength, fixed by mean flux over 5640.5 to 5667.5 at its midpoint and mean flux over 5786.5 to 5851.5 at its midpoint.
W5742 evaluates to -1.15 Ang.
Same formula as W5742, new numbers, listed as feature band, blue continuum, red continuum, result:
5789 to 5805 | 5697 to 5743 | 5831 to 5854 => -1.5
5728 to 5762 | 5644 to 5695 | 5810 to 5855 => -4.4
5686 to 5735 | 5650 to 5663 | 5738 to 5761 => 1.1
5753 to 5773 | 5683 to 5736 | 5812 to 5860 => -1.3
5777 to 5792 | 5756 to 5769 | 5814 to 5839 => -0.2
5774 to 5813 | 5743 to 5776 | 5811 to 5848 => -1.8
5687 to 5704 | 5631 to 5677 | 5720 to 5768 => -0.1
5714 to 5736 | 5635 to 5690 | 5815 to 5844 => -2.2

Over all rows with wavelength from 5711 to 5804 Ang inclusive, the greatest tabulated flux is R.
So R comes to 23.85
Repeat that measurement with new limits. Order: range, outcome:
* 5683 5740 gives 22.05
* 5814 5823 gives 20.67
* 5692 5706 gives 20.21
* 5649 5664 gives 19.47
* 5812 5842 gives 21.87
